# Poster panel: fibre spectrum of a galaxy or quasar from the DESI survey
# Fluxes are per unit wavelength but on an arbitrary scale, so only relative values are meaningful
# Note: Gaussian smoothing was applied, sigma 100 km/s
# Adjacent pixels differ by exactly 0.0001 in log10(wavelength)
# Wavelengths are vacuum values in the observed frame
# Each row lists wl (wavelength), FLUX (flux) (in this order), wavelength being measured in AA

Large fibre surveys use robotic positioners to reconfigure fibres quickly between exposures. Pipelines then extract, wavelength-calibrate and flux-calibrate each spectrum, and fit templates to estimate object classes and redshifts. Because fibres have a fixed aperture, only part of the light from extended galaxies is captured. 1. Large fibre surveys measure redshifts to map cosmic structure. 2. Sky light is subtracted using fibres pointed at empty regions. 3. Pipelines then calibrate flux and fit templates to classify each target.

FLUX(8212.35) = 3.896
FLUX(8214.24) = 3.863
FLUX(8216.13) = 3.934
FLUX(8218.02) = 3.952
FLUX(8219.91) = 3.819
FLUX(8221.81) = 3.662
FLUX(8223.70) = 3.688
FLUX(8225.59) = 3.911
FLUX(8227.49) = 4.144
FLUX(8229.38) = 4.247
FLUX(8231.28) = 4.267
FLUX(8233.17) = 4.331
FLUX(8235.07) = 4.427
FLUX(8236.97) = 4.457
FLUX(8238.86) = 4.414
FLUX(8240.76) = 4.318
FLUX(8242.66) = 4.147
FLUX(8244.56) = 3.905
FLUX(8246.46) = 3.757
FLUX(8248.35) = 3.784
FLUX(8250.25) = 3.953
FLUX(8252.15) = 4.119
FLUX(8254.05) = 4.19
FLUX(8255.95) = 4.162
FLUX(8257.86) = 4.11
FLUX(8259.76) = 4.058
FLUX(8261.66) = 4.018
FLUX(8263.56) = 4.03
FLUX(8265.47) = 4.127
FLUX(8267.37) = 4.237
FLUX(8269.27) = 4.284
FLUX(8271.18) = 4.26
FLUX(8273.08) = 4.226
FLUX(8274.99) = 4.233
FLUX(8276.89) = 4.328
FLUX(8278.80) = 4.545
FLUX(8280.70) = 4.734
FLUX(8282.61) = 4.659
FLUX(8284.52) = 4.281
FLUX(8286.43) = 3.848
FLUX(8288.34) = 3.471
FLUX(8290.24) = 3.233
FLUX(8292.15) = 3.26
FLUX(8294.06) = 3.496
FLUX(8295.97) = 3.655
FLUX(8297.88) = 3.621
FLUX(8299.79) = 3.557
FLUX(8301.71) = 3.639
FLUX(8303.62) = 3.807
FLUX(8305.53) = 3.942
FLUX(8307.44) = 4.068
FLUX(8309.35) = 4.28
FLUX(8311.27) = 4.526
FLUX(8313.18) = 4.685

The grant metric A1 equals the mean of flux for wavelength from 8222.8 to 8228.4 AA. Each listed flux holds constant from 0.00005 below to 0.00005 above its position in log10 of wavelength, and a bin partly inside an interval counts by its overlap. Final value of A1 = 3.91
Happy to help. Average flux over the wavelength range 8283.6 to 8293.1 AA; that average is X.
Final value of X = 3.62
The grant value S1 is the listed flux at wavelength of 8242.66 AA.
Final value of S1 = 4.147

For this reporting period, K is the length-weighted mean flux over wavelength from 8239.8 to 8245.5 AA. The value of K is 4.12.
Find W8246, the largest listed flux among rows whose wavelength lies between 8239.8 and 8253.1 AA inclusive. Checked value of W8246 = 4.318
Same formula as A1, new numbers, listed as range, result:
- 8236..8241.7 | 4.4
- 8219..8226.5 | 3.77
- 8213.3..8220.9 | 3.89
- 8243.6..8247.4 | 3.83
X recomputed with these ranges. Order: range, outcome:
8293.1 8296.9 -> 3.57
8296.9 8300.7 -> 3.59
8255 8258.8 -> 4.13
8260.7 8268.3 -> 4.1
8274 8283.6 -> 4.5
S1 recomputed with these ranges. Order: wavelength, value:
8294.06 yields 3.496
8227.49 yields 4.144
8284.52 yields 4.281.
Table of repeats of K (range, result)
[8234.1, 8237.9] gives 4.43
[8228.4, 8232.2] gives 4.26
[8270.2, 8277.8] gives 4.26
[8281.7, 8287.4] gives 4.25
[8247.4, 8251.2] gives 3.88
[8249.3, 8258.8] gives 4.1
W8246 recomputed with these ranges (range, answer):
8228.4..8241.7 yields 4.457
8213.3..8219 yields 3.952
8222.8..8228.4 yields 4.144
